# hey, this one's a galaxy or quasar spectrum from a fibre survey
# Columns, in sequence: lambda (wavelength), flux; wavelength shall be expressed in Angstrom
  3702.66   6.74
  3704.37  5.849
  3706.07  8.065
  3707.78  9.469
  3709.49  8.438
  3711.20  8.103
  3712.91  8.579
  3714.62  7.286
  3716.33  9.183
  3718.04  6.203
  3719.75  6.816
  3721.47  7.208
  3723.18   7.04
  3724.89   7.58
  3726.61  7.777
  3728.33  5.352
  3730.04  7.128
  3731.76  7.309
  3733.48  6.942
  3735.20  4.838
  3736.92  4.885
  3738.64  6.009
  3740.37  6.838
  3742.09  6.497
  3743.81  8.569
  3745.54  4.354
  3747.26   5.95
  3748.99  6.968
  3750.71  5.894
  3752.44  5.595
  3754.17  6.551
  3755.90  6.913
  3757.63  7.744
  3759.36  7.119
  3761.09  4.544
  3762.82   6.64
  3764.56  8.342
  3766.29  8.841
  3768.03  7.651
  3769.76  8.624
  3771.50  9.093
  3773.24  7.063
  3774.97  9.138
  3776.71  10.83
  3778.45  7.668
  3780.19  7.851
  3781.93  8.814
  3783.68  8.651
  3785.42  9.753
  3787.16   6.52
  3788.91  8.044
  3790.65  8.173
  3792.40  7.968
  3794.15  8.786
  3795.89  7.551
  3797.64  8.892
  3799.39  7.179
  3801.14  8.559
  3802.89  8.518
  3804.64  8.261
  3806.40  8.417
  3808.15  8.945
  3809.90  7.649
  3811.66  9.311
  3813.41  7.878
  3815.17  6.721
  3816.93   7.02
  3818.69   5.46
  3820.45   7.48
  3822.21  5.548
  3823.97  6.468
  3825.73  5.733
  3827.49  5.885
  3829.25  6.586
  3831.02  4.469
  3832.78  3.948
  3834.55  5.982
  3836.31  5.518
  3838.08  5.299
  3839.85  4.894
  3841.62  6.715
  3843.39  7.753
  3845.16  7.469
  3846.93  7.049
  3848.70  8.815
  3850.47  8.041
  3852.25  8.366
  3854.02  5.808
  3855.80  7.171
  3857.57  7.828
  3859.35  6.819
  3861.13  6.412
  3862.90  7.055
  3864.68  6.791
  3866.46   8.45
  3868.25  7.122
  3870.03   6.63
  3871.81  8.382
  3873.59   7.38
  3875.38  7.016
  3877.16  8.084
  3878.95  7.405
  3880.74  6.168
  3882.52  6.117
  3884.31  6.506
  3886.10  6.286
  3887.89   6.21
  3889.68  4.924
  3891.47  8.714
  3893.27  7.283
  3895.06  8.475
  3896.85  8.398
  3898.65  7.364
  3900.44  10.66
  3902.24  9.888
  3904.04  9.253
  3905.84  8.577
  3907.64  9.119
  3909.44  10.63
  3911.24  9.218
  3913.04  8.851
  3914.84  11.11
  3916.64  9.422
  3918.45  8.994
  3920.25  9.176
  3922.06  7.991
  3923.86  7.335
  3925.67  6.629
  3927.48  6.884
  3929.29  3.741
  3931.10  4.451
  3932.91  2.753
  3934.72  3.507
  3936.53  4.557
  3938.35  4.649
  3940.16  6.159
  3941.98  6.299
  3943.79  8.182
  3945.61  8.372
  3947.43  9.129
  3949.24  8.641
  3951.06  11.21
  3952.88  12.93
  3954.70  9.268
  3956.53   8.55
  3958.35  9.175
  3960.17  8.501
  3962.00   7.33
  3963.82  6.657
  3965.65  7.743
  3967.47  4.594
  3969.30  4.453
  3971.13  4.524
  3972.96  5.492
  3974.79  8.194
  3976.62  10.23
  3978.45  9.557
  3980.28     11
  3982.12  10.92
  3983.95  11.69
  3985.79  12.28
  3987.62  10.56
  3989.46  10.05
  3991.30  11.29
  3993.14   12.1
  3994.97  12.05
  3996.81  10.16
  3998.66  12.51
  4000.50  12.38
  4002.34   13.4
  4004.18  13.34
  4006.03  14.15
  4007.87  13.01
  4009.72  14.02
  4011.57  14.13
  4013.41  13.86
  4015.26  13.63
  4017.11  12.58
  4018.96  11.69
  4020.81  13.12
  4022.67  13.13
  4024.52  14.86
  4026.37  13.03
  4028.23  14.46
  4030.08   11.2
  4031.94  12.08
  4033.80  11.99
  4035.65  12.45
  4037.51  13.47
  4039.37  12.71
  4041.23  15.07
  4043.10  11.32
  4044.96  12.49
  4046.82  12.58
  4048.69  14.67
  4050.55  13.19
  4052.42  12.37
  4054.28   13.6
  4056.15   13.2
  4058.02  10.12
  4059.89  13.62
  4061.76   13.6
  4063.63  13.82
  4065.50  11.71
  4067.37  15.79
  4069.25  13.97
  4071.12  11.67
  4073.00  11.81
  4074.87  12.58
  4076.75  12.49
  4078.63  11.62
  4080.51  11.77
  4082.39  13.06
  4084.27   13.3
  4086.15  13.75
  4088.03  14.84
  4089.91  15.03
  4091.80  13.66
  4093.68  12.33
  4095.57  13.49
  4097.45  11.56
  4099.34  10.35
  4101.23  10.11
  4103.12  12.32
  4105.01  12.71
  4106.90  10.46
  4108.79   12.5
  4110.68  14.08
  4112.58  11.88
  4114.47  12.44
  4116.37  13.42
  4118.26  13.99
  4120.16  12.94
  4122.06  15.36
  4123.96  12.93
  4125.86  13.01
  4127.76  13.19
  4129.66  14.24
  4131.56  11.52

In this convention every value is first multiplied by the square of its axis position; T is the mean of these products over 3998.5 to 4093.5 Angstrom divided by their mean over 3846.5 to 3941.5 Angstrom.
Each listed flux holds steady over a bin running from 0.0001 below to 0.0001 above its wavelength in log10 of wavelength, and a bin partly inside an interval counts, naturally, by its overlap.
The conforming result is 1.92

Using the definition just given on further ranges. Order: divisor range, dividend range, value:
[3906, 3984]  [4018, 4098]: 1.76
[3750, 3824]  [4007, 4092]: 1.93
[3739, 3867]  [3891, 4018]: 1.37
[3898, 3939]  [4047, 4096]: 1.86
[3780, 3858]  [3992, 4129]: 2.01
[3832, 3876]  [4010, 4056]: 2.07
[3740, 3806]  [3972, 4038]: 1.77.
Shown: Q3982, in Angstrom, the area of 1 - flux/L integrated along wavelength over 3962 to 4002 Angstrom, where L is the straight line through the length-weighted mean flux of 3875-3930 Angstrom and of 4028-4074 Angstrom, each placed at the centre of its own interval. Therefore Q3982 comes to 4.6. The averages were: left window 7.97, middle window 9.47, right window 12.9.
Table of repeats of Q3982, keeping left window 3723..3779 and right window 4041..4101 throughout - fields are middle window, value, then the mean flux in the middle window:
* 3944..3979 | 8.8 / 8.12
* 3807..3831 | 4.0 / 6.9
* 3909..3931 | 4.3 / 8.14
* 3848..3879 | 5.7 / 7.41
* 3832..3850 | 4.8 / 6.4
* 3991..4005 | -0.8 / 12.2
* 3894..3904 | 0.8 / 8.96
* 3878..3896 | 5.1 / 6.82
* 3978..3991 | 0.4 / 10.9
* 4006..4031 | -2.9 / 13.3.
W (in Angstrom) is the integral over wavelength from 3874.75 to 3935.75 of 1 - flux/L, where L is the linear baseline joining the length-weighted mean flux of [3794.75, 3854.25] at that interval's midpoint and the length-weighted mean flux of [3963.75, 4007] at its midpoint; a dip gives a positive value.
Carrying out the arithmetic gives 6.9 Angstrom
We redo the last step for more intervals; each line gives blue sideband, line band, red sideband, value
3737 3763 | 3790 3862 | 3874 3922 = 1.8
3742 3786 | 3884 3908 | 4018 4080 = 4.9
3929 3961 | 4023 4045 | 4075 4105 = -5.0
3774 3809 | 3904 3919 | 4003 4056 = 1.8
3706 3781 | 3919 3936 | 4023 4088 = 7.6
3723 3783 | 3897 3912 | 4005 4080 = 1.3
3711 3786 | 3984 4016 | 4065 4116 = -3.6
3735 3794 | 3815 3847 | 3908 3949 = 5.5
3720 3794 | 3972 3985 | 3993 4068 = 2.5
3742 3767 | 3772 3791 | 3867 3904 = -4.3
